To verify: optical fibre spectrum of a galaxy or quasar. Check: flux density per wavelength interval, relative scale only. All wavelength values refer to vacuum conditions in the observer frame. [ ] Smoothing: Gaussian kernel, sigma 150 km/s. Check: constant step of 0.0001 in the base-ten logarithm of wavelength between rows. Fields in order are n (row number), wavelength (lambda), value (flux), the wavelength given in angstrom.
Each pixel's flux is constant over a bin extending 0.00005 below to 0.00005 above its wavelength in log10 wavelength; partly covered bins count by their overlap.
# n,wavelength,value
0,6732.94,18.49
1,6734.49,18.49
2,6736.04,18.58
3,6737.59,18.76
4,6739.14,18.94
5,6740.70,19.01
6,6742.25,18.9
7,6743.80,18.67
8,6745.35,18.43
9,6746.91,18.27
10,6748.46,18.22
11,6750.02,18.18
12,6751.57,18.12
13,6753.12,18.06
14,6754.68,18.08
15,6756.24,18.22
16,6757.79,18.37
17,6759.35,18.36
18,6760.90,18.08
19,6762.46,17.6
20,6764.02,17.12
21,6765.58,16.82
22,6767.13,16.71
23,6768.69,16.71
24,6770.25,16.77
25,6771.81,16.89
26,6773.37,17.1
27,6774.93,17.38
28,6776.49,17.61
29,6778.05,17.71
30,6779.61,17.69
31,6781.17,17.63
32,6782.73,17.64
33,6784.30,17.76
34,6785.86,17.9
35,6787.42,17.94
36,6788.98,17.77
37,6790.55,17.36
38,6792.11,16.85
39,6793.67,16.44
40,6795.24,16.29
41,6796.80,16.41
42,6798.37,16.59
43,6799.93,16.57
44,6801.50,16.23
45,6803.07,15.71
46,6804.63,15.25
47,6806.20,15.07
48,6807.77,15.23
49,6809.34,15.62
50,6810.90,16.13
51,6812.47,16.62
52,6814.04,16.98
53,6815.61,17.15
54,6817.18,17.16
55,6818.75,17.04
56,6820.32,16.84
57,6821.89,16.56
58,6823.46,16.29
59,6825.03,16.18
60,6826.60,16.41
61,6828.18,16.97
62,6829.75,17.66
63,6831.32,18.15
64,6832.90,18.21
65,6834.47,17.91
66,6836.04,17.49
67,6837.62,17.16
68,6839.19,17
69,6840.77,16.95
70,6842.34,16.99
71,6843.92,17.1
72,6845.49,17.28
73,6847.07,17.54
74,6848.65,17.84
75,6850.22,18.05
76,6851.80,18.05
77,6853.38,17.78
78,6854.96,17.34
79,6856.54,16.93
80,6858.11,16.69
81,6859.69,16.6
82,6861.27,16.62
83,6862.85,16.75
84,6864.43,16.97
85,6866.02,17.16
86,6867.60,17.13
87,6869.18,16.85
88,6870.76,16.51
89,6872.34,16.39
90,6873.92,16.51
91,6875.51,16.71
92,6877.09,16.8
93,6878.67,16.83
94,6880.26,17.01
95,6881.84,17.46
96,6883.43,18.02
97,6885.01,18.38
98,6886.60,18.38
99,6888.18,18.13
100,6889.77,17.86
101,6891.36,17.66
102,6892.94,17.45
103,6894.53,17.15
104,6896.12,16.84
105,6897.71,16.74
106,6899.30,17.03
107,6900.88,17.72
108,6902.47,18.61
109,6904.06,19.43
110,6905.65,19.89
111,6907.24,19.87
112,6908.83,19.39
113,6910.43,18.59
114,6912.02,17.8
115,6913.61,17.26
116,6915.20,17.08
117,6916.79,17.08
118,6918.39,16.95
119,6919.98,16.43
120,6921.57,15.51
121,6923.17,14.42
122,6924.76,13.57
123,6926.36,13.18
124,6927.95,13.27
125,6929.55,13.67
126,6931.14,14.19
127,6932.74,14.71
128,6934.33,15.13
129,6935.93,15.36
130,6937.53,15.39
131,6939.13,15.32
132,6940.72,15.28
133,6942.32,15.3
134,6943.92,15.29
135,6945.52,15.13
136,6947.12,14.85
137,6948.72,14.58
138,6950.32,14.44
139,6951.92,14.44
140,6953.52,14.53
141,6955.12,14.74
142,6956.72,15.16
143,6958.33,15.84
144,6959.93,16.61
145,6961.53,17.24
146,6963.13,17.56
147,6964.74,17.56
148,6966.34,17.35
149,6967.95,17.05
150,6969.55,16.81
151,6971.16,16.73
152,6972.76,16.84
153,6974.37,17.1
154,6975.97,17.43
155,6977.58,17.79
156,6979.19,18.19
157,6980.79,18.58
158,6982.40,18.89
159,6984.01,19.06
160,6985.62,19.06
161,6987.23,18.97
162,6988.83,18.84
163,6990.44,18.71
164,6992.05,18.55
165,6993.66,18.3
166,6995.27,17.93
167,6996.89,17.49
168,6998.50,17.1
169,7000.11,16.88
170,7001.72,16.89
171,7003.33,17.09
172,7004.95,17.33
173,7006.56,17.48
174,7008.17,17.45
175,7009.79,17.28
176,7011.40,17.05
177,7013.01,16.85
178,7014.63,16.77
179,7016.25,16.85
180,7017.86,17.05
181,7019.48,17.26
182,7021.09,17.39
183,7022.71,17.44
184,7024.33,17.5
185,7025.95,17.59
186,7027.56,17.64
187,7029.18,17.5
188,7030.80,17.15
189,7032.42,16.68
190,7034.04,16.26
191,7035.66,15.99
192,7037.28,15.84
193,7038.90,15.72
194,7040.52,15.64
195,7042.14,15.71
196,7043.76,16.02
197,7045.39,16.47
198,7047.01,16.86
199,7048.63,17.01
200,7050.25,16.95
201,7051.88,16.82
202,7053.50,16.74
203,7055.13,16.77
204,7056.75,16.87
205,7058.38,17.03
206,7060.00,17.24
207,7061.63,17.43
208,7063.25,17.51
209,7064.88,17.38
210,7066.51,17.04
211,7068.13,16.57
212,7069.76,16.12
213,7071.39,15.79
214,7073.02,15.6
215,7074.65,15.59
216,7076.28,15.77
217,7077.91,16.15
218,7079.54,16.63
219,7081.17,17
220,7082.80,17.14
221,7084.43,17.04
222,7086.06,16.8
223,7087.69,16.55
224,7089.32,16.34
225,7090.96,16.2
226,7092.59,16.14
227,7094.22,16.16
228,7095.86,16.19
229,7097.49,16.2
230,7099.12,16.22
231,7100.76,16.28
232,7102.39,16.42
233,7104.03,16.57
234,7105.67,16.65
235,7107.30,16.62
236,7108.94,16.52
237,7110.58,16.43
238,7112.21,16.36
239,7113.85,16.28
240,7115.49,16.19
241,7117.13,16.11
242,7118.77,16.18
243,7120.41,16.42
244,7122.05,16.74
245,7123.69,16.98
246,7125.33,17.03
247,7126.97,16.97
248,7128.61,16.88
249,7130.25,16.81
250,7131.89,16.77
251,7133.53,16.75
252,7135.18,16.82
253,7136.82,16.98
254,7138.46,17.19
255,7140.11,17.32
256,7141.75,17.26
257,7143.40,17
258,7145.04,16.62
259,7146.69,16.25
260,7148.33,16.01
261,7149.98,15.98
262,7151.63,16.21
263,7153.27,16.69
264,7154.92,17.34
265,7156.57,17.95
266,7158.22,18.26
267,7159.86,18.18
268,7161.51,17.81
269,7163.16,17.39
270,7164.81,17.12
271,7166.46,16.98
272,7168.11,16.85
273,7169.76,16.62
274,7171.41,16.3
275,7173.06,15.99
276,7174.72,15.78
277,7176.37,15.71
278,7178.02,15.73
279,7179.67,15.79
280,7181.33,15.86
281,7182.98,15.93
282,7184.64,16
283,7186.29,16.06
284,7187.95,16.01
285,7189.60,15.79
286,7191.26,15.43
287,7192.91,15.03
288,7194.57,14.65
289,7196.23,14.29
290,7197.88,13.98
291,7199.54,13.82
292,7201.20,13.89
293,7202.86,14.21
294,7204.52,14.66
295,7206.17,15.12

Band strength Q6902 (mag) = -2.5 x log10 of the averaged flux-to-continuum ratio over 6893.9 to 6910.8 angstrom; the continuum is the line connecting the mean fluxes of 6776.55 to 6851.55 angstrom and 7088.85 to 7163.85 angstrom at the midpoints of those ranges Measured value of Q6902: -0.09 mag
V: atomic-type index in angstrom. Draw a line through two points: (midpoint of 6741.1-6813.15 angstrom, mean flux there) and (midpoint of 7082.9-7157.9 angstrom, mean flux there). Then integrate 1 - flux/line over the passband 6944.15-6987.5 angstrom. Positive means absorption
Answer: 0.5 angstrom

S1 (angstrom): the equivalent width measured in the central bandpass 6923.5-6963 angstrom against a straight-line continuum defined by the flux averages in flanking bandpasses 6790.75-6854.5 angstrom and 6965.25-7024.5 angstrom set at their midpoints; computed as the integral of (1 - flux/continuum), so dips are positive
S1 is 5.58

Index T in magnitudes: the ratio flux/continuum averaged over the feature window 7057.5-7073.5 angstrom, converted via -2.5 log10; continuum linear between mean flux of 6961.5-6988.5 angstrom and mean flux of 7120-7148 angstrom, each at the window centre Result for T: 0.03 mag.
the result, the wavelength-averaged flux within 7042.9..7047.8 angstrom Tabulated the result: 16.4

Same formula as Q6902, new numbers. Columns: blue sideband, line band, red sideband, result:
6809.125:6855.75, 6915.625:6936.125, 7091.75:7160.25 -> 0.143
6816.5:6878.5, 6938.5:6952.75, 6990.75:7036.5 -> 0.151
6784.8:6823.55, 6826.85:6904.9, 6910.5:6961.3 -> -0.090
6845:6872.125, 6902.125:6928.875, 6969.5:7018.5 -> 0.029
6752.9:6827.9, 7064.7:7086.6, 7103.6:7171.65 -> 0.027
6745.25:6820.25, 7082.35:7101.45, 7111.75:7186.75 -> 0.020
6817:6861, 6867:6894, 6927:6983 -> -0.035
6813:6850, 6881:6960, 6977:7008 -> 0.084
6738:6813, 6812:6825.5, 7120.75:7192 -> 0.030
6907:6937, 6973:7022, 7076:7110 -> -0.100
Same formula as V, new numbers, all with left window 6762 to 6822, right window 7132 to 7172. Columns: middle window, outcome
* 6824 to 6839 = -0.4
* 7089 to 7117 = 1.1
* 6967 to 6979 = -0.2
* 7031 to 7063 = 0.7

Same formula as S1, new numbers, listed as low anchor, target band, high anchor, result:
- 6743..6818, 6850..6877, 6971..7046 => 0.4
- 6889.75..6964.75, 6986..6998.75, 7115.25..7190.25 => -1.6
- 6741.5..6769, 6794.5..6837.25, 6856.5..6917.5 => 2.7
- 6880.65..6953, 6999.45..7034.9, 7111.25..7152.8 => -1.3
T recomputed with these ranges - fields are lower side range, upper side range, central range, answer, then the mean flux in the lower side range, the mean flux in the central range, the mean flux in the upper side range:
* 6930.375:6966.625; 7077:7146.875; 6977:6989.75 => -0.190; 15.5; 18.7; 16.6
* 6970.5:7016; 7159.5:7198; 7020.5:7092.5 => 0.032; 17.7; 16.7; 16.1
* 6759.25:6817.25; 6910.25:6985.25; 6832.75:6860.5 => -0.050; 16.9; 17.4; 16.1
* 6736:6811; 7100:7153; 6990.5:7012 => -0.038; 17.4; 17.5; 16.6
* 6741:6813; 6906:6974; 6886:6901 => -0.076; 17.3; 17.5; 15.9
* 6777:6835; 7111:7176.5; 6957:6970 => -0.007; 16.9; 16.9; 16.8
